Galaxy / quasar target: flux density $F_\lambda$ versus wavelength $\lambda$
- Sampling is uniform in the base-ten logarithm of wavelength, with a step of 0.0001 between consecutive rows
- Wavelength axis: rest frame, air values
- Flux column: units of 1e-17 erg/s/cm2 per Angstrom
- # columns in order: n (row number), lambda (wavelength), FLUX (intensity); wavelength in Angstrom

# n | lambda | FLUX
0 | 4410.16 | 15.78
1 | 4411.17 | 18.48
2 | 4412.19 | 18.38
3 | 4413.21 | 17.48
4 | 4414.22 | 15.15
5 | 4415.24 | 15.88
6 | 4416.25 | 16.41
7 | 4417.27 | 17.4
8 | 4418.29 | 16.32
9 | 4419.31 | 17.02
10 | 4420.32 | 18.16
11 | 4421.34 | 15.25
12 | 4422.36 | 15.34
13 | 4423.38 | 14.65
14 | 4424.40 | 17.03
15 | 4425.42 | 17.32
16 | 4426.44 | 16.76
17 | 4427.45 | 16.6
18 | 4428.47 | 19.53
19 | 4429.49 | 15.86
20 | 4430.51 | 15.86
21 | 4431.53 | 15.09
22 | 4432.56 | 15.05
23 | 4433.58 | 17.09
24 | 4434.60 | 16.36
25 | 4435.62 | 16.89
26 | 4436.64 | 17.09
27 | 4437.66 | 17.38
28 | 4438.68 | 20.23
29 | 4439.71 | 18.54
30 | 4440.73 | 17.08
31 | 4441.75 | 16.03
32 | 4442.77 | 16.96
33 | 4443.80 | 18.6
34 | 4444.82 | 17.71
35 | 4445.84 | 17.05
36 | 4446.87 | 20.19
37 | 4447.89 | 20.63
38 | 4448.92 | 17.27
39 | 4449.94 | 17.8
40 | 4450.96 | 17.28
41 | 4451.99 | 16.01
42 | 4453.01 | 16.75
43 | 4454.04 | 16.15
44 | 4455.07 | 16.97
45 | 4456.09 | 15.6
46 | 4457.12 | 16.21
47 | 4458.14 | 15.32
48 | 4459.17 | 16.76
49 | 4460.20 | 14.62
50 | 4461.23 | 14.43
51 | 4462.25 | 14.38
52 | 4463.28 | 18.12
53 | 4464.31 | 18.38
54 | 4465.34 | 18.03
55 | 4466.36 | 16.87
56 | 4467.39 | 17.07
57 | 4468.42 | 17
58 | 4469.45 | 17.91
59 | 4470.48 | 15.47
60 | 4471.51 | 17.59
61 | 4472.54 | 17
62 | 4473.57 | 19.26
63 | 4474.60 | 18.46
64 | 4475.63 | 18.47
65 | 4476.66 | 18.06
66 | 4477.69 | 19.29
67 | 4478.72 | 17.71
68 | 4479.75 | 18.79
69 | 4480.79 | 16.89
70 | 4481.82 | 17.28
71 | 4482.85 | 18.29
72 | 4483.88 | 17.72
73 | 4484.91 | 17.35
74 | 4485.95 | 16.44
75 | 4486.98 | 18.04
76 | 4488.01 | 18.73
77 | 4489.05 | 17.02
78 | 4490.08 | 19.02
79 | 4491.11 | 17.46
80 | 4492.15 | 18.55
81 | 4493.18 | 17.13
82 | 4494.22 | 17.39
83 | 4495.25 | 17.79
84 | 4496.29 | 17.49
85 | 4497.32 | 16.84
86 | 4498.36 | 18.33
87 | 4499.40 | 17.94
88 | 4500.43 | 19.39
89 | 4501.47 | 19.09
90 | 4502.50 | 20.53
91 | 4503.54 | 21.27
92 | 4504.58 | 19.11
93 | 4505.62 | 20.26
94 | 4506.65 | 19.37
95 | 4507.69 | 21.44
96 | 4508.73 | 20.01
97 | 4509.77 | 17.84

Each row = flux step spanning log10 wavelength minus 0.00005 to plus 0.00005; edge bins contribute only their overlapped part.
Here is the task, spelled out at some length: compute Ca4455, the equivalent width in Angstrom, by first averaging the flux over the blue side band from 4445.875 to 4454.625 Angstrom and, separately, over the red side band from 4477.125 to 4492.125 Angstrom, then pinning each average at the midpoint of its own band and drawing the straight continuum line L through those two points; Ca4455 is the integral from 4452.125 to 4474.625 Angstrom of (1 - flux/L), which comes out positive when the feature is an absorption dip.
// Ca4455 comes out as 1.36 Angstrom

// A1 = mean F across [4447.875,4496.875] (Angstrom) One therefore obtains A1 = 17.3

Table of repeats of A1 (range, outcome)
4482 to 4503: 18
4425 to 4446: 17.1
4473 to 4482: 18.3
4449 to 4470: 16.6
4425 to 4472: 17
